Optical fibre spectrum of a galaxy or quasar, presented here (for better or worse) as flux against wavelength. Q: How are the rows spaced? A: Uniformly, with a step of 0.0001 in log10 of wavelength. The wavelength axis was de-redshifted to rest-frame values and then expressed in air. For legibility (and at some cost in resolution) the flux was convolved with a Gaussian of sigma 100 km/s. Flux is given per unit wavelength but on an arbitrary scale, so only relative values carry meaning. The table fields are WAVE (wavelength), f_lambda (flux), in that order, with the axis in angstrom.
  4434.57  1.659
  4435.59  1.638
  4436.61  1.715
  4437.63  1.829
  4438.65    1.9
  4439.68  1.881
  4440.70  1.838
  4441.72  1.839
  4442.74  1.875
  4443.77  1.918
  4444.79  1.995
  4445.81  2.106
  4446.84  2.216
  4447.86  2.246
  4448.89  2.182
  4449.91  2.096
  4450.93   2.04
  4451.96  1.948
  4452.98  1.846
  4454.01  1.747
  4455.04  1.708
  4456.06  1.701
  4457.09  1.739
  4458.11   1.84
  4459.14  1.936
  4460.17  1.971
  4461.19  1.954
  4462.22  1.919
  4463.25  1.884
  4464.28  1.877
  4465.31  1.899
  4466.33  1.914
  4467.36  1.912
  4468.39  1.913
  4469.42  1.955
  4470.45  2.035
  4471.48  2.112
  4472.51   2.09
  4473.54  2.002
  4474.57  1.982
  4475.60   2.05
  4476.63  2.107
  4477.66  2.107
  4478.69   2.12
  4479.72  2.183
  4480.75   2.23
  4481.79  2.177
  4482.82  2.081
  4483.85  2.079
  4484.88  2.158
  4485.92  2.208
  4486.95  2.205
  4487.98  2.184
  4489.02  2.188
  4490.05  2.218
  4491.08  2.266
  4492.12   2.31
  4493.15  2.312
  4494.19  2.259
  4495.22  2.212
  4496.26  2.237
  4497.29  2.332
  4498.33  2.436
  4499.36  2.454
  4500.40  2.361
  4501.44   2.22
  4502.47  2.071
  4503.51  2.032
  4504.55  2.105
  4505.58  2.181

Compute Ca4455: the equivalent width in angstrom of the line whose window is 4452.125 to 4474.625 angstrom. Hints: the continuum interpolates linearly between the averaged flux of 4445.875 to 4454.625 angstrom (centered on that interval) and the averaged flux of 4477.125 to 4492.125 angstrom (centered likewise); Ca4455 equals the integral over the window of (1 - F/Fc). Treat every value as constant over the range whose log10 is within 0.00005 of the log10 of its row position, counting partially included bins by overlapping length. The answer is 2.00 angstrom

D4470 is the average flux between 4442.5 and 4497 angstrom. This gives 2.05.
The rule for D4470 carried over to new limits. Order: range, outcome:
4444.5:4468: 1.94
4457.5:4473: 1.95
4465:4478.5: 2.01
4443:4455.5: 2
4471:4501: 2.2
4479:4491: 2.18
